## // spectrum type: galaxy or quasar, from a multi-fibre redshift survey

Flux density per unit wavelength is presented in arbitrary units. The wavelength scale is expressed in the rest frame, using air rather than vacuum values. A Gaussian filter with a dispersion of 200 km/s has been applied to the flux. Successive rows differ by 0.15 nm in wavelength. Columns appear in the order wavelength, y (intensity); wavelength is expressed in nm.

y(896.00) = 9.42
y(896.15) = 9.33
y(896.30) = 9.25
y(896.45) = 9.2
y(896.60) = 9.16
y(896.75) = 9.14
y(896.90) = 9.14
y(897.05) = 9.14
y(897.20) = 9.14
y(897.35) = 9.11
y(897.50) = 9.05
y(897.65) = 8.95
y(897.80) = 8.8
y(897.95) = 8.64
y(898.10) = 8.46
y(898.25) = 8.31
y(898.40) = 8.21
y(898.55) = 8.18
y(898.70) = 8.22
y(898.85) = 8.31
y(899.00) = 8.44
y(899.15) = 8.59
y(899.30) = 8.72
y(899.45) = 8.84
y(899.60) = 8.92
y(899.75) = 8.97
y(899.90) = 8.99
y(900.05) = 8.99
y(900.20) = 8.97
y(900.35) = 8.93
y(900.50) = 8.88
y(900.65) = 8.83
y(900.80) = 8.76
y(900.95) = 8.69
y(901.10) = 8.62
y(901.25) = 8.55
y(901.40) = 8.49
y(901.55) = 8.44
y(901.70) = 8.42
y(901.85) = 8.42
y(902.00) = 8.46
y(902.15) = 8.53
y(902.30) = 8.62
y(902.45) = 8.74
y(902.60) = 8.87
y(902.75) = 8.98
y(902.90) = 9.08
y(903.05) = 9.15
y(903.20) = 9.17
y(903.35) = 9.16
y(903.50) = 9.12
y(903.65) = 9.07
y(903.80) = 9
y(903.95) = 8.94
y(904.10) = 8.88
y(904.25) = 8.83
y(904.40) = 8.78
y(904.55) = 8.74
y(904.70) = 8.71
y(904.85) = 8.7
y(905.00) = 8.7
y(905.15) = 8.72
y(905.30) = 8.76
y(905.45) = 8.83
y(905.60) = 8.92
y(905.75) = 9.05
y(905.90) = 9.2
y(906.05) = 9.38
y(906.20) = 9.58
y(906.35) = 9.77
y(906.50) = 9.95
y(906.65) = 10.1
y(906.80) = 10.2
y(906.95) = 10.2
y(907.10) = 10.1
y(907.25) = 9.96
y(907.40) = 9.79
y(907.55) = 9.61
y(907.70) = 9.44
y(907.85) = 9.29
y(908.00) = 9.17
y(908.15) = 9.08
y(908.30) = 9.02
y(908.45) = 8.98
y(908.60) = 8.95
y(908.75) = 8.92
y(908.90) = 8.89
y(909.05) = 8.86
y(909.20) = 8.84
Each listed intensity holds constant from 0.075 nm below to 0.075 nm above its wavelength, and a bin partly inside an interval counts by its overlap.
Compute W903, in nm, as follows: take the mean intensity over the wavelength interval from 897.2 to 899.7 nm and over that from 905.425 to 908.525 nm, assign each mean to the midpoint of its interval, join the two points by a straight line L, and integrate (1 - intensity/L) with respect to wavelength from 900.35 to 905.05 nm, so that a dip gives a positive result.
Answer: 0.15 nm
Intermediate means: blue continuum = 8.63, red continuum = 9.52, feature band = 8.79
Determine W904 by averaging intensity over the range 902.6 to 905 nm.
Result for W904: 8.94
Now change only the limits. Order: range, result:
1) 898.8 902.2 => 8.69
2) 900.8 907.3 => 9.03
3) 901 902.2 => 8.49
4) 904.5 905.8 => 8.79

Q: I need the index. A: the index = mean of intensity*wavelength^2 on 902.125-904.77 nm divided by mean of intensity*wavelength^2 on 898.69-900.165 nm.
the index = 1.03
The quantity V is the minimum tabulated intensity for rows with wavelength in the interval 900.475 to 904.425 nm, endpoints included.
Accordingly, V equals 8.42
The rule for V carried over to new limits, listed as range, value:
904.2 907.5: 8.7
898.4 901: 8.18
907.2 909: 8.89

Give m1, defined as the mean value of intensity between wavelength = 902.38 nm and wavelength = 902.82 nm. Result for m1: 8.86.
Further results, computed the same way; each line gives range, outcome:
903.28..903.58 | 9.14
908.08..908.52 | 9.03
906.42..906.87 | 10.1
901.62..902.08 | 8.43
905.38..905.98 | 9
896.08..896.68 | 9.23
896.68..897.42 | 9.13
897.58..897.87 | 8.88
